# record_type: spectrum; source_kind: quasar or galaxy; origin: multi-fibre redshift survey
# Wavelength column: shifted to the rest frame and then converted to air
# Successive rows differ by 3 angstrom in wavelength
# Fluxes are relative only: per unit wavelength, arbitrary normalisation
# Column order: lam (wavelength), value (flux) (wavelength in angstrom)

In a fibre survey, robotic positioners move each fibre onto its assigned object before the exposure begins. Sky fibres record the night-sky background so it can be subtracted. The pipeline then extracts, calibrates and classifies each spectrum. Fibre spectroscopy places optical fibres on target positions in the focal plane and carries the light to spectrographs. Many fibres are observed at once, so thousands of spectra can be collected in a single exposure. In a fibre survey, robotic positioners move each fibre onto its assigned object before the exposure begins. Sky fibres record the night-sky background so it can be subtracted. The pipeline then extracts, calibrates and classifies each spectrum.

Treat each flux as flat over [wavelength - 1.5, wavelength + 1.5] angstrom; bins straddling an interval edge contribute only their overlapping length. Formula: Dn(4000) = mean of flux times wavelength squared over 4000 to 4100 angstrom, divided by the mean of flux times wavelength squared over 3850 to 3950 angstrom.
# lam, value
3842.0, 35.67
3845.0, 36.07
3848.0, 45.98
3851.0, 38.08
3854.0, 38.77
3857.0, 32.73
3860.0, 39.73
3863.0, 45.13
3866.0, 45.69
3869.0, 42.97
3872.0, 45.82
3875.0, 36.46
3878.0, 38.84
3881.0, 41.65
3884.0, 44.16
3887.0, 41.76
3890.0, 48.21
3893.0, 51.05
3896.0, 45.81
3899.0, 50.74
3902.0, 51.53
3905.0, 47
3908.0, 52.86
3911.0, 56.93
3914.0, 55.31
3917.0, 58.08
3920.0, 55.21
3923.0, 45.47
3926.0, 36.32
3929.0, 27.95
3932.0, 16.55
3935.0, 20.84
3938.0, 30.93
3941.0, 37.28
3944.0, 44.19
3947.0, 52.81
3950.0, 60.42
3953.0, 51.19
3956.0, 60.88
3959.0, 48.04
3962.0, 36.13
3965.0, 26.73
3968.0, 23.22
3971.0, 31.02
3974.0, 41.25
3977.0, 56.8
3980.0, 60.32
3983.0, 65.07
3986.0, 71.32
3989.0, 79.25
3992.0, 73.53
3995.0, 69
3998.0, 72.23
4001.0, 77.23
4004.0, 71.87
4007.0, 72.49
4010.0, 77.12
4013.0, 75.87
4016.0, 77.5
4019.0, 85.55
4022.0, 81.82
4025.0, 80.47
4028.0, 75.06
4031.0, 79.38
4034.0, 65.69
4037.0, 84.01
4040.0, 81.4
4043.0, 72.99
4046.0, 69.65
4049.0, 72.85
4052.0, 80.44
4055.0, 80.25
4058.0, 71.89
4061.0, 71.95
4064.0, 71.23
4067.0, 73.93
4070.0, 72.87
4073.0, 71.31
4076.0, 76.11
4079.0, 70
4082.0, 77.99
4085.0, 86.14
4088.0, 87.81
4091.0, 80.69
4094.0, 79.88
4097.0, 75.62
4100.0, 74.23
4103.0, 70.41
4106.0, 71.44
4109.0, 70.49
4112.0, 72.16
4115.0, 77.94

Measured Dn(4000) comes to 1.9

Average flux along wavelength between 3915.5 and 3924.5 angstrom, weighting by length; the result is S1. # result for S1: 52.9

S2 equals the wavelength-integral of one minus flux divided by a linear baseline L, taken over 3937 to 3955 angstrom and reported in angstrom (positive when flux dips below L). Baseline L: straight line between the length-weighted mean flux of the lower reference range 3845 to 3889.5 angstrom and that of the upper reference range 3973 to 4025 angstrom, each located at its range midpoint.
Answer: 3.8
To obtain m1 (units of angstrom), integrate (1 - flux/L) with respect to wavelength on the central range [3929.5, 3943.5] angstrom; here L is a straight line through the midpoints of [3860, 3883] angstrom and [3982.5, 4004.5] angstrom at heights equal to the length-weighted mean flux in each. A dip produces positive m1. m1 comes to 7.4 angstrom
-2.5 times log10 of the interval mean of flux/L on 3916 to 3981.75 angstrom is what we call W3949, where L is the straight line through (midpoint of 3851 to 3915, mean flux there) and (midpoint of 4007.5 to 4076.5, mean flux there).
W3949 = 0.35 mag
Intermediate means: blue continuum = 45.1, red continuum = 76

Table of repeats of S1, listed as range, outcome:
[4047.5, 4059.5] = 76.4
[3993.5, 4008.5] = 72.6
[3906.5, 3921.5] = 55.7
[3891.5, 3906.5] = 49.2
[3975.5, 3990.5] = 66.6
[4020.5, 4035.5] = 76.5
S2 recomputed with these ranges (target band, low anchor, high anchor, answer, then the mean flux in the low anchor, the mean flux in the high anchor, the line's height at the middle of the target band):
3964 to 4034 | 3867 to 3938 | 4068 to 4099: -4.6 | 43.7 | 77.7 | 61.8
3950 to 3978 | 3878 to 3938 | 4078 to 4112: 5.9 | 44.1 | 76.7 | 53.9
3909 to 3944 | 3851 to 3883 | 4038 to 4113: 6.8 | 40.7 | 75.4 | 50.6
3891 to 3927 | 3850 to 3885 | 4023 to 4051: -1.0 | 40.8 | 75.9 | 49.4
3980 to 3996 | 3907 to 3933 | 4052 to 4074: -3.2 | 45.4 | 73.9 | 58.9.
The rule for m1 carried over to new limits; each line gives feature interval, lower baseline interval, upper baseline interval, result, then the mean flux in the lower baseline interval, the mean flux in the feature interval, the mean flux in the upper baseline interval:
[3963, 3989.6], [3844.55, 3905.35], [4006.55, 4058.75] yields 6.6 angstrom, 43.3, 49.3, 77.1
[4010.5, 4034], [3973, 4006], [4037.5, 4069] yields -2.3 angstrom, 67.6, 78.4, 74.9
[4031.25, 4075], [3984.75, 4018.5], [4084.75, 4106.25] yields 1.2 angstrom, 74.7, 74.5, 78.2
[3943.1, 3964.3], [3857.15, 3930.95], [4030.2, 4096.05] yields 2.4 angstrom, 45.6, 49.8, 76.3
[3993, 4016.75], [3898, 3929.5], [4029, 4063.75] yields -2.4 angstrom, 49.5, 74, 75.3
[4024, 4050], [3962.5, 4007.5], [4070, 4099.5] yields -2.7 angstrom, 58.6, 75.7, 78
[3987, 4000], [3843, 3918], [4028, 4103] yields -1.9 angstrom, 45.1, 73.6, 76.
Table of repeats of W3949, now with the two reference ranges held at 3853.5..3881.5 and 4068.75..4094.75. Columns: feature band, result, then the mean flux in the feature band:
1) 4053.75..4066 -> 0.008 mag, 73.7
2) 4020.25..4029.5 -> -0.164 mag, 79.3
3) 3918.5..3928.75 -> 0.162 mag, 43.5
